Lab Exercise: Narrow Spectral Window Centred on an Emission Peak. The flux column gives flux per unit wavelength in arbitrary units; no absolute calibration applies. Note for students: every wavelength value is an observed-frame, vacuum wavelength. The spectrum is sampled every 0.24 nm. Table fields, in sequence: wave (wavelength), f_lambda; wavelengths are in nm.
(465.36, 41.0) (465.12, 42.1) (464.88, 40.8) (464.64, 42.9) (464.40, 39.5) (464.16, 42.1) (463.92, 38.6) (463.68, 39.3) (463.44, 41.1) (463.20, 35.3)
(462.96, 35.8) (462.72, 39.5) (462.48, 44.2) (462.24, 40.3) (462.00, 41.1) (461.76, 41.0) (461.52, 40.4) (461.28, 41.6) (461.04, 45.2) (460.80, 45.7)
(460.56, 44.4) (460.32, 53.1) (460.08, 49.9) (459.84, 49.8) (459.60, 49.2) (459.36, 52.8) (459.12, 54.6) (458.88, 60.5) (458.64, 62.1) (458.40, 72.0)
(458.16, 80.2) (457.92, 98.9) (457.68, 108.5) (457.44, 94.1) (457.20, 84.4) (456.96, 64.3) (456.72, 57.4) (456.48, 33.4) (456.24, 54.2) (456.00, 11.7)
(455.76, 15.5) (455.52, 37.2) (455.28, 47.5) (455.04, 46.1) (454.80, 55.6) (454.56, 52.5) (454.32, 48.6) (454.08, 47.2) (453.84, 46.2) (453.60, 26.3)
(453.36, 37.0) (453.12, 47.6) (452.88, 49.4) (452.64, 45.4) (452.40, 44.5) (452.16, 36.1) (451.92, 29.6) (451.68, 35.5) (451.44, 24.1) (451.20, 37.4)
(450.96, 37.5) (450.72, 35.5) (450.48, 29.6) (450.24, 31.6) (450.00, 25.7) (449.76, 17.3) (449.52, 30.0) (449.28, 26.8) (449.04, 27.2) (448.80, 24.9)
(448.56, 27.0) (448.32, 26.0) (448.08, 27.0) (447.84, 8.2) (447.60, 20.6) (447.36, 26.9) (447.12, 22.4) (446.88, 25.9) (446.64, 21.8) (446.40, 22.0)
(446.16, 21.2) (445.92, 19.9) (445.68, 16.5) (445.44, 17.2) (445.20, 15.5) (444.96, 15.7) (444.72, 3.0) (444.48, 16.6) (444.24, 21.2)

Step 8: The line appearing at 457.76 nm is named Lyman alpha 1216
